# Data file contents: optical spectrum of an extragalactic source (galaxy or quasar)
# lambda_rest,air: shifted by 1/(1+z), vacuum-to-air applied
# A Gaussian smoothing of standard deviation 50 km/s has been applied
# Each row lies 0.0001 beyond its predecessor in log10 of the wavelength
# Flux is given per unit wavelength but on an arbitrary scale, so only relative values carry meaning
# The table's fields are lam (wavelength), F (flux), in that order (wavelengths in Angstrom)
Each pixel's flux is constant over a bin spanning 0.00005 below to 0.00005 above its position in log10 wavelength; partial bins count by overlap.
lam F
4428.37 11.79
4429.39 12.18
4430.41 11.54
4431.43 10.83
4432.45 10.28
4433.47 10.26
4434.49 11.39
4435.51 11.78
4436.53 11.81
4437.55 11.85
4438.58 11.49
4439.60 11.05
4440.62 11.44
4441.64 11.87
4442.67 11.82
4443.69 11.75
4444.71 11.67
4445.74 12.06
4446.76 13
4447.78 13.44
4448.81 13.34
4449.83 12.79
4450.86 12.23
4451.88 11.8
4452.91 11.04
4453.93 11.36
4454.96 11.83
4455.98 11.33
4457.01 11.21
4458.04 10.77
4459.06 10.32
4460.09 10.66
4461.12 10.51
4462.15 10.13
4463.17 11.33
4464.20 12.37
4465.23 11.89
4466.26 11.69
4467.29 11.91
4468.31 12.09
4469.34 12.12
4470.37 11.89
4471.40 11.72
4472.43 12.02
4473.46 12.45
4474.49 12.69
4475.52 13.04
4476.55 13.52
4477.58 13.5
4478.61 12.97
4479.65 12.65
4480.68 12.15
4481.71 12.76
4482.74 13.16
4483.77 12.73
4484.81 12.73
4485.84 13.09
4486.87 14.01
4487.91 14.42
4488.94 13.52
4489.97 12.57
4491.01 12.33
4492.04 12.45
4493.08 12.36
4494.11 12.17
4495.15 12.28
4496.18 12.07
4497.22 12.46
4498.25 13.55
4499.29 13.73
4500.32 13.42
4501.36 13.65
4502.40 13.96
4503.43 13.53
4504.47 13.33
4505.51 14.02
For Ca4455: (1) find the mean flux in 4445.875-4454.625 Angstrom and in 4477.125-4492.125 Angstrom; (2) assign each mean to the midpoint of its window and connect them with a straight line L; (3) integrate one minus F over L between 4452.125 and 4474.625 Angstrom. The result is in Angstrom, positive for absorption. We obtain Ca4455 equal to 2.0 Angstrom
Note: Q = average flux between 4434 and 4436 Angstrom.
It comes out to 11.6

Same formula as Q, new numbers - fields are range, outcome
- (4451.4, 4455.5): 11.5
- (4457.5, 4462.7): 10.5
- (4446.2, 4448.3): 13.2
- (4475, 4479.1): 13.3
